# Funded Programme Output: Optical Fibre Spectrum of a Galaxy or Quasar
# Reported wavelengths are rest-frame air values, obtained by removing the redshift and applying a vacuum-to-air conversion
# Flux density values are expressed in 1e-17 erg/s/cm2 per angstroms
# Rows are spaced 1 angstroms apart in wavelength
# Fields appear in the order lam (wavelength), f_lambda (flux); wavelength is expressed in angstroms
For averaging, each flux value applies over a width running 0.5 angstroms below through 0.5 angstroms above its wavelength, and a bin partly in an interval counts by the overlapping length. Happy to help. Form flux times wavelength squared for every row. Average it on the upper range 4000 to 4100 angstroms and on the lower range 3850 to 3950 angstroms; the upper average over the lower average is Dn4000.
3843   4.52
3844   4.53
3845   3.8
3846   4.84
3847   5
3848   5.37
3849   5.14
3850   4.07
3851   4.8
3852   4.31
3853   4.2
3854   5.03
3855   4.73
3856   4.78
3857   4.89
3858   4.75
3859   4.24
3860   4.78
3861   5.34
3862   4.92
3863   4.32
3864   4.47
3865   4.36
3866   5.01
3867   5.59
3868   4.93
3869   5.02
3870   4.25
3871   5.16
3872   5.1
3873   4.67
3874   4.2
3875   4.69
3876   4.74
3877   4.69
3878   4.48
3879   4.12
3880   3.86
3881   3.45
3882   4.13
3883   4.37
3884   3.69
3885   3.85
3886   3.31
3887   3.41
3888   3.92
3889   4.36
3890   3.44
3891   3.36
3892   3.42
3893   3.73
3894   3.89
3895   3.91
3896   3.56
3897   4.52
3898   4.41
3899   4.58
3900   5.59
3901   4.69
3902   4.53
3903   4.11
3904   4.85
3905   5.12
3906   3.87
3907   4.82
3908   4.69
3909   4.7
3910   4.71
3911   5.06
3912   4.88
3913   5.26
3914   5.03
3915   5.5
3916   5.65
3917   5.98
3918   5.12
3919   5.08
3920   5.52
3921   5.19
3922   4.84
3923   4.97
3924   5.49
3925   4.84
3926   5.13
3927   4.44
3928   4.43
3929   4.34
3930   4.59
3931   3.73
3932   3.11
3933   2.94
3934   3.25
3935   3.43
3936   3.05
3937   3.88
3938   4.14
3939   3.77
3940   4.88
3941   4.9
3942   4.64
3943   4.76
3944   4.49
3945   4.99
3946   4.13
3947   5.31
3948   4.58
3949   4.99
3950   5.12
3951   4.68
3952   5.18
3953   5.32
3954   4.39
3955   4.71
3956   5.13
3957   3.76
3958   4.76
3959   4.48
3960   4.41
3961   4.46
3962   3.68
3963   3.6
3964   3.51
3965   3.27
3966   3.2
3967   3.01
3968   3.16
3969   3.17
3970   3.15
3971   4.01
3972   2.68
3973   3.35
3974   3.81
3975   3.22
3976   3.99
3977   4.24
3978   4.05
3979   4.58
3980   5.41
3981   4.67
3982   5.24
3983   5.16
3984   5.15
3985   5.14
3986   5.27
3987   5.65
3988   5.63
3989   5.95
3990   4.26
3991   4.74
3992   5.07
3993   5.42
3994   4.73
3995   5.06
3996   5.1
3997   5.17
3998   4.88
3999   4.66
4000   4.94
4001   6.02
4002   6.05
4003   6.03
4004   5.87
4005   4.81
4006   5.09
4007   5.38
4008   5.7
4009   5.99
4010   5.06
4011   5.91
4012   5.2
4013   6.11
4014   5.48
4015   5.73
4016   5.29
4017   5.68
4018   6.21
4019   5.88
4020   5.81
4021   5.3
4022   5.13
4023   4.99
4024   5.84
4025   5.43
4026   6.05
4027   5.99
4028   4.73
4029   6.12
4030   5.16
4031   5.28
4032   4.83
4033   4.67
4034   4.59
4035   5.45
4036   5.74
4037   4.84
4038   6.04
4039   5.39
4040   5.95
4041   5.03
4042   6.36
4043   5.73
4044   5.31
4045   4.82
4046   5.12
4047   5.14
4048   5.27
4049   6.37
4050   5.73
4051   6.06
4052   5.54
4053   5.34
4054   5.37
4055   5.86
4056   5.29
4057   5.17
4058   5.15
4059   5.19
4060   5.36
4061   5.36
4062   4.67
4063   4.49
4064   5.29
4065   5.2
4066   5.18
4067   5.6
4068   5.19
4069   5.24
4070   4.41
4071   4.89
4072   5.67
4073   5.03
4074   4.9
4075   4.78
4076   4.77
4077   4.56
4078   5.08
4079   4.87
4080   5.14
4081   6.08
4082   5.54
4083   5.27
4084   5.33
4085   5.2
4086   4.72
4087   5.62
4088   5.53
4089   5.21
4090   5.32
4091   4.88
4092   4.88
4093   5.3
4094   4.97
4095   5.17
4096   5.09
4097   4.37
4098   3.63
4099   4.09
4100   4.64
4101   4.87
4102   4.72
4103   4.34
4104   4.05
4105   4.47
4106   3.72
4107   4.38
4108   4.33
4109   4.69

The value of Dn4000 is 1.27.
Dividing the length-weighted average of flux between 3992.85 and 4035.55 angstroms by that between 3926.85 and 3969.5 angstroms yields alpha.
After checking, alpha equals 1.3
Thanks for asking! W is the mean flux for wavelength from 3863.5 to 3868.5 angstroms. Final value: 4.87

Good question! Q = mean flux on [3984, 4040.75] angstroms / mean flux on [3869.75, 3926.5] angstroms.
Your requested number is 1.19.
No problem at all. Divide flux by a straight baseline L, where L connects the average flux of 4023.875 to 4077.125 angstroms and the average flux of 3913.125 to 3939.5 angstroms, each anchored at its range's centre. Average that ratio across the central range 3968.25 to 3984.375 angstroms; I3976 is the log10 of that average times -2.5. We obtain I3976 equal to 0.18 mag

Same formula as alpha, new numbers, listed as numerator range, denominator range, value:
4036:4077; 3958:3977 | 1.47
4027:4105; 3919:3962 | 1.15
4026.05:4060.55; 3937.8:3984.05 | 1.27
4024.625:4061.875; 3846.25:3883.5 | 1.17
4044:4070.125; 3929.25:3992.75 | 1.23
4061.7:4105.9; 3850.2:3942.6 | 1.10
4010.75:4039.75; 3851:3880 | 1.17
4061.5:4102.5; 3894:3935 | 1.08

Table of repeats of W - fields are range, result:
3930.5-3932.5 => 3.42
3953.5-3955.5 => 4.55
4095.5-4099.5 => 4.29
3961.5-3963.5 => 3.64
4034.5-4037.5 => 5.34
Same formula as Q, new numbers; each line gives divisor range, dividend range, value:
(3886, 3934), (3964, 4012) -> 1.05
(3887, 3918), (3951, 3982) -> 0.89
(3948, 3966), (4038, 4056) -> 1.26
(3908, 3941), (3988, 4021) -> 1.18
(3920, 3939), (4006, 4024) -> 1.32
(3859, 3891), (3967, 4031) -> 1.15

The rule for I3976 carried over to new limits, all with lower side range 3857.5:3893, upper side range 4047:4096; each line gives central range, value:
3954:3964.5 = 0.11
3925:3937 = 0.18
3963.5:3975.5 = 0.40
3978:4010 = -0.08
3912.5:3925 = -0.16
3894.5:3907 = -0.01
